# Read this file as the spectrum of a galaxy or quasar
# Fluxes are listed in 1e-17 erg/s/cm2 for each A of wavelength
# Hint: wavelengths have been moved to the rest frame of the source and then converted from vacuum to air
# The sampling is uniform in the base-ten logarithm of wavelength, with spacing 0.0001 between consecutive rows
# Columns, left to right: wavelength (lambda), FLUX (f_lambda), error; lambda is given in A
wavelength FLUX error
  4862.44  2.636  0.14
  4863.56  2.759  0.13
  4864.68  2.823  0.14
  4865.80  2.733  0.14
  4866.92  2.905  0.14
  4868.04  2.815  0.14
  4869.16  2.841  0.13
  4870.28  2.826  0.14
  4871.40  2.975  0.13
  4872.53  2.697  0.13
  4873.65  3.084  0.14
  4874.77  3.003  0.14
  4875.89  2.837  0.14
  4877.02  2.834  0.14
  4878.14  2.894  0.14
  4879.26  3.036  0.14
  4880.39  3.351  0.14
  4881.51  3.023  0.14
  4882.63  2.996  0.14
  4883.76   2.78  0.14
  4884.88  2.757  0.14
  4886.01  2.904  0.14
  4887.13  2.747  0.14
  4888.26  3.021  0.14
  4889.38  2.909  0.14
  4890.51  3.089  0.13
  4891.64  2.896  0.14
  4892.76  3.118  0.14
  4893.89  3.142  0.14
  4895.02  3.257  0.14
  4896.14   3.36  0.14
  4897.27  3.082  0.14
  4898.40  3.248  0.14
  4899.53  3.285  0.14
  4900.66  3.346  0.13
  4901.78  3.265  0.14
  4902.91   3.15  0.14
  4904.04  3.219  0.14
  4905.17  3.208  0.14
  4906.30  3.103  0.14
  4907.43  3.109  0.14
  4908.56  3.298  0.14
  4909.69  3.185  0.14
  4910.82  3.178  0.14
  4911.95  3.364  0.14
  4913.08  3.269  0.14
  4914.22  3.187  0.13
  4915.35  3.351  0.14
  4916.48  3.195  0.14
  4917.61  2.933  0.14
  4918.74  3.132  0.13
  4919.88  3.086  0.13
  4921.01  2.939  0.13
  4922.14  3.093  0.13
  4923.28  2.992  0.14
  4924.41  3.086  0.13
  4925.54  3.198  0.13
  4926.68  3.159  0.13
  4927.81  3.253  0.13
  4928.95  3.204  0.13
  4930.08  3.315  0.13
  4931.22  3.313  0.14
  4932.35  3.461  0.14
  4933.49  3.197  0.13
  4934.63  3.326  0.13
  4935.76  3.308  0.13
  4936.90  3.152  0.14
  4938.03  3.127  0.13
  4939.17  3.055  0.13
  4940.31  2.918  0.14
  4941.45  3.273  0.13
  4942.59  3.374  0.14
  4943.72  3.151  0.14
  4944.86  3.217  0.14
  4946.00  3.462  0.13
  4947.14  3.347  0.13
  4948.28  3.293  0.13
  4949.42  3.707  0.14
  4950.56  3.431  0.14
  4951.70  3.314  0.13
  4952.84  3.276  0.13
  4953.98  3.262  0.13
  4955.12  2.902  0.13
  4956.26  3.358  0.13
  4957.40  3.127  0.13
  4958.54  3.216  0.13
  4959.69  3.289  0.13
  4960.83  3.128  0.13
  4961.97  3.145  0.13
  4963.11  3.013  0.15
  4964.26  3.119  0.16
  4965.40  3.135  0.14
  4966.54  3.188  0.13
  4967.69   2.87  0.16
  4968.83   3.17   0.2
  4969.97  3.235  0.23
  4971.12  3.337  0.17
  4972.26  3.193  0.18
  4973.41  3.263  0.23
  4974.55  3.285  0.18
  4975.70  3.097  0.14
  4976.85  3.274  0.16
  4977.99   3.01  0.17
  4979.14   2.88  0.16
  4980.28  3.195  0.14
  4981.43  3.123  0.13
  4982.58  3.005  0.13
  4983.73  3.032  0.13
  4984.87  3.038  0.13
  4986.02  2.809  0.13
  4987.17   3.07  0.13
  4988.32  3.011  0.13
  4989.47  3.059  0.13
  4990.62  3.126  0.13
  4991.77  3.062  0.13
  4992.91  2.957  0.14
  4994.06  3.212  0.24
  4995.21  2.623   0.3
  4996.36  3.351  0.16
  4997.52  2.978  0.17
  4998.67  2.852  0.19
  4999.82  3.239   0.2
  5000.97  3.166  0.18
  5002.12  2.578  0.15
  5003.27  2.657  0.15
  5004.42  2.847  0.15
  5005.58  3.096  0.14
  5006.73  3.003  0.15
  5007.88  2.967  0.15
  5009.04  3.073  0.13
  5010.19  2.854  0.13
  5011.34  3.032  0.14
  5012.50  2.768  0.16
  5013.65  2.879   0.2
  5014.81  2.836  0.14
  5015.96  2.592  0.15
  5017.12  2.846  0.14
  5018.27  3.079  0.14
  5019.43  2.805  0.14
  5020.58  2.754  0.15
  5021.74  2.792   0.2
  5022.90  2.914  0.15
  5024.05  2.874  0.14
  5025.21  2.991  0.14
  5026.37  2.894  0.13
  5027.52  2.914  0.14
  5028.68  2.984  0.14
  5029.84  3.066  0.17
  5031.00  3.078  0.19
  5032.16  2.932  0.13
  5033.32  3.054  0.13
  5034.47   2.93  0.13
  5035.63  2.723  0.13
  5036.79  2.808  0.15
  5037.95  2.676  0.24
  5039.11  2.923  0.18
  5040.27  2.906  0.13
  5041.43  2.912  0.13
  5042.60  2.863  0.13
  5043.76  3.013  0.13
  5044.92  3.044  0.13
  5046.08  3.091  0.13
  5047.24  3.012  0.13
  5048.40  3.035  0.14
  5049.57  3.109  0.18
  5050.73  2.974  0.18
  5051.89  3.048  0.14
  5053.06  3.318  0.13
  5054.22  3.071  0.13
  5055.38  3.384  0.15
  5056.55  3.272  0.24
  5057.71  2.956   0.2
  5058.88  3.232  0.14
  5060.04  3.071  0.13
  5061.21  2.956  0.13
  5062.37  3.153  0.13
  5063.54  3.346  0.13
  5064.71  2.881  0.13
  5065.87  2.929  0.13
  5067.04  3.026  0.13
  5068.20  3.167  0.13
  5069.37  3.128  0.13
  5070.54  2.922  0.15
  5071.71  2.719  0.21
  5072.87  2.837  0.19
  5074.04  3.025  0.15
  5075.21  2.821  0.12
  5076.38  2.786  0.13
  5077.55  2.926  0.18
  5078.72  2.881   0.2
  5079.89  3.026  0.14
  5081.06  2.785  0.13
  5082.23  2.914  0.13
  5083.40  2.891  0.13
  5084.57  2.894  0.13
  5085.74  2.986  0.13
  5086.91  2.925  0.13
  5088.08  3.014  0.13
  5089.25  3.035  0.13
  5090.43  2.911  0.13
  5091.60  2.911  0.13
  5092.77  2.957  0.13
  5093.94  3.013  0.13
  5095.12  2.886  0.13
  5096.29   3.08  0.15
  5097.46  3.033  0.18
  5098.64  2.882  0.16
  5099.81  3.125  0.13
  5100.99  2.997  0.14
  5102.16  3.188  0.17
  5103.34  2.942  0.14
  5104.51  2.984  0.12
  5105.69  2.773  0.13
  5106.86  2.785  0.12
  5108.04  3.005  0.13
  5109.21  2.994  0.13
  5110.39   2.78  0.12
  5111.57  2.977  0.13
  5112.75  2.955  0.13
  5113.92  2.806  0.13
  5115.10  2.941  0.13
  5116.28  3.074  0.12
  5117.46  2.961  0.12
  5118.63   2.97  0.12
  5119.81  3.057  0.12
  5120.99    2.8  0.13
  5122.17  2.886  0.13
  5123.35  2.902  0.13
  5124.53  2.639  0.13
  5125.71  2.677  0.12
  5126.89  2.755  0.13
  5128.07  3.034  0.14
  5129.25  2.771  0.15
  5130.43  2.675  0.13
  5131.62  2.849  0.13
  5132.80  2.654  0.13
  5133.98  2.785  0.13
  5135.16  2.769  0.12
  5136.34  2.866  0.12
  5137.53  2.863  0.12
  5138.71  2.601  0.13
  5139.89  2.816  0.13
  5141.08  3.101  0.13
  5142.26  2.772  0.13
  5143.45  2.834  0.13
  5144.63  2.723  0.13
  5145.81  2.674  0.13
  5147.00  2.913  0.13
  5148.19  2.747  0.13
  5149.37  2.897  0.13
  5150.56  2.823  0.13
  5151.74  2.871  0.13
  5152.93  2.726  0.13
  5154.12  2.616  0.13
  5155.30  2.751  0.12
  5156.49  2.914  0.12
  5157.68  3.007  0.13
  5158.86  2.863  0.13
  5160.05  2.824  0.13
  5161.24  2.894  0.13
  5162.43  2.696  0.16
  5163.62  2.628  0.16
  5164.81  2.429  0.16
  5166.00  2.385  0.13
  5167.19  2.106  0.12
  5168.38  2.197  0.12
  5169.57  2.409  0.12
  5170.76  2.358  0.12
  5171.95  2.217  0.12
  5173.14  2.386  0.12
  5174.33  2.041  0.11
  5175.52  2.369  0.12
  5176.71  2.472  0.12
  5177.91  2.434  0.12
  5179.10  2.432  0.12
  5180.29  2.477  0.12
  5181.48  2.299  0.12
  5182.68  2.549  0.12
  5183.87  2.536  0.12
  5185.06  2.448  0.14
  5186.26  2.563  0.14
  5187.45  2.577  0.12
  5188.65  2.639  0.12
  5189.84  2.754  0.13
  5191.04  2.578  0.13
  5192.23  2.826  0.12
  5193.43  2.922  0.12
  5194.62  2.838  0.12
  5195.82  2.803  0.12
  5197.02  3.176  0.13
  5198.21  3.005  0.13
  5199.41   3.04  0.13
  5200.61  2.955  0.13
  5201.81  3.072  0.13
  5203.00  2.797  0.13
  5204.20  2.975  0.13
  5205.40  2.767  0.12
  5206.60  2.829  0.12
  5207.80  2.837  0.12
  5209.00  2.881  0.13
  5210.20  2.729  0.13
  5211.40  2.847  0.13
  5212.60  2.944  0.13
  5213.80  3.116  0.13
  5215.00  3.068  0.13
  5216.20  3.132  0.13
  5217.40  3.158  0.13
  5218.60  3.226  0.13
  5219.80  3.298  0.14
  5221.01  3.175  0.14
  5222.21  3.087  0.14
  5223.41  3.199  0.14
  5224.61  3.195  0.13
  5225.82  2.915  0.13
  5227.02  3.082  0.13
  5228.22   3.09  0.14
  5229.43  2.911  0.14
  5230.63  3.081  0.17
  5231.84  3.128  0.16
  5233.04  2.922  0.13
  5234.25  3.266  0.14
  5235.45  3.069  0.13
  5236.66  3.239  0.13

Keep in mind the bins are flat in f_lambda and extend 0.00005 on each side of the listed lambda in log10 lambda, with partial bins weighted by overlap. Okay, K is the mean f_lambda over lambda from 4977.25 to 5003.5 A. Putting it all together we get 3.01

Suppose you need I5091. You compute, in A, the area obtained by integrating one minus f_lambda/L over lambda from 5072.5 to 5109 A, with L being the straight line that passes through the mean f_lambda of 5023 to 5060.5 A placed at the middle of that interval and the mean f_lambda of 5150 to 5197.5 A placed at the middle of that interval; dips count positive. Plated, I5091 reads -1.2 A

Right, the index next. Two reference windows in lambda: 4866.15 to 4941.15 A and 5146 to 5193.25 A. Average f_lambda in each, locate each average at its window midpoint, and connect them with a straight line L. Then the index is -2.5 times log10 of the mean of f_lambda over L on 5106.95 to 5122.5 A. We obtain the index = -0.09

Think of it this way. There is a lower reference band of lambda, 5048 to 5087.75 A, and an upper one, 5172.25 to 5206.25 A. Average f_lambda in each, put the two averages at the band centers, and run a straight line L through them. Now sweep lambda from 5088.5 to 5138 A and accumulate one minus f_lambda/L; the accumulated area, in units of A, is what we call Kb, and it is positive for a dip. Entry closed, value -0.4 A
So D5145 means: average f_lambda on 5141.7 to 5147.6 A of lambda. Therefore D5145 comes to 2.78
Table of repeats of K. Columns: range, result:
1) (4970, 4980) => 3.17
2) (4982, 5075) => 2.98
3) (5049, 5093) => 3.01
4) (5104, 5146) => 2.85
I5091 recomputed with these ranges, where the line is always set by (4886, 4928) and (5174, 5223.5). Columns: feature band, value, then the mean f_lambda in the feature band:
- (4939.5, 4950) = -0.7 A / 3.3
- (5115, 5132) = 0.2 A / 2.86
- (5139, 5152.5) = 0.2 A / 2.83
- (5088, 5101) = -0.3 A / 2.98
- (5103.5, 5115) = 0.0 A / 2.9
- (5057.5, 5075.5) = -0.3 A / 3.01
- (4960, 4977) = -0.5 A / 3.16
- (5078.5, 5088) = 0.1 A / 2.92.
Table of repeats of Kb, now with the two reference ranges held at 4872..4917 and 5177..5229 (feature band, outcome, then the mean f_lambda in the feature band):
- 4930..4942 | -0.6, 3.22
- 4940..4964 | -1.6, 3.25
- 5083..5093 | 0.0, 2.95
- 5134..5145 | 0.4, 2.82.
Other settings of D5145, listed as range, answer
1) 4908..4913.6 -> 3.26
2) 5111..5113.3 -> 2.96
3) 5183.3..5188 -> 2.53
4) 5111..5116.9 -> 2.95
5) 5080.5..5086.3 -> 2.9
